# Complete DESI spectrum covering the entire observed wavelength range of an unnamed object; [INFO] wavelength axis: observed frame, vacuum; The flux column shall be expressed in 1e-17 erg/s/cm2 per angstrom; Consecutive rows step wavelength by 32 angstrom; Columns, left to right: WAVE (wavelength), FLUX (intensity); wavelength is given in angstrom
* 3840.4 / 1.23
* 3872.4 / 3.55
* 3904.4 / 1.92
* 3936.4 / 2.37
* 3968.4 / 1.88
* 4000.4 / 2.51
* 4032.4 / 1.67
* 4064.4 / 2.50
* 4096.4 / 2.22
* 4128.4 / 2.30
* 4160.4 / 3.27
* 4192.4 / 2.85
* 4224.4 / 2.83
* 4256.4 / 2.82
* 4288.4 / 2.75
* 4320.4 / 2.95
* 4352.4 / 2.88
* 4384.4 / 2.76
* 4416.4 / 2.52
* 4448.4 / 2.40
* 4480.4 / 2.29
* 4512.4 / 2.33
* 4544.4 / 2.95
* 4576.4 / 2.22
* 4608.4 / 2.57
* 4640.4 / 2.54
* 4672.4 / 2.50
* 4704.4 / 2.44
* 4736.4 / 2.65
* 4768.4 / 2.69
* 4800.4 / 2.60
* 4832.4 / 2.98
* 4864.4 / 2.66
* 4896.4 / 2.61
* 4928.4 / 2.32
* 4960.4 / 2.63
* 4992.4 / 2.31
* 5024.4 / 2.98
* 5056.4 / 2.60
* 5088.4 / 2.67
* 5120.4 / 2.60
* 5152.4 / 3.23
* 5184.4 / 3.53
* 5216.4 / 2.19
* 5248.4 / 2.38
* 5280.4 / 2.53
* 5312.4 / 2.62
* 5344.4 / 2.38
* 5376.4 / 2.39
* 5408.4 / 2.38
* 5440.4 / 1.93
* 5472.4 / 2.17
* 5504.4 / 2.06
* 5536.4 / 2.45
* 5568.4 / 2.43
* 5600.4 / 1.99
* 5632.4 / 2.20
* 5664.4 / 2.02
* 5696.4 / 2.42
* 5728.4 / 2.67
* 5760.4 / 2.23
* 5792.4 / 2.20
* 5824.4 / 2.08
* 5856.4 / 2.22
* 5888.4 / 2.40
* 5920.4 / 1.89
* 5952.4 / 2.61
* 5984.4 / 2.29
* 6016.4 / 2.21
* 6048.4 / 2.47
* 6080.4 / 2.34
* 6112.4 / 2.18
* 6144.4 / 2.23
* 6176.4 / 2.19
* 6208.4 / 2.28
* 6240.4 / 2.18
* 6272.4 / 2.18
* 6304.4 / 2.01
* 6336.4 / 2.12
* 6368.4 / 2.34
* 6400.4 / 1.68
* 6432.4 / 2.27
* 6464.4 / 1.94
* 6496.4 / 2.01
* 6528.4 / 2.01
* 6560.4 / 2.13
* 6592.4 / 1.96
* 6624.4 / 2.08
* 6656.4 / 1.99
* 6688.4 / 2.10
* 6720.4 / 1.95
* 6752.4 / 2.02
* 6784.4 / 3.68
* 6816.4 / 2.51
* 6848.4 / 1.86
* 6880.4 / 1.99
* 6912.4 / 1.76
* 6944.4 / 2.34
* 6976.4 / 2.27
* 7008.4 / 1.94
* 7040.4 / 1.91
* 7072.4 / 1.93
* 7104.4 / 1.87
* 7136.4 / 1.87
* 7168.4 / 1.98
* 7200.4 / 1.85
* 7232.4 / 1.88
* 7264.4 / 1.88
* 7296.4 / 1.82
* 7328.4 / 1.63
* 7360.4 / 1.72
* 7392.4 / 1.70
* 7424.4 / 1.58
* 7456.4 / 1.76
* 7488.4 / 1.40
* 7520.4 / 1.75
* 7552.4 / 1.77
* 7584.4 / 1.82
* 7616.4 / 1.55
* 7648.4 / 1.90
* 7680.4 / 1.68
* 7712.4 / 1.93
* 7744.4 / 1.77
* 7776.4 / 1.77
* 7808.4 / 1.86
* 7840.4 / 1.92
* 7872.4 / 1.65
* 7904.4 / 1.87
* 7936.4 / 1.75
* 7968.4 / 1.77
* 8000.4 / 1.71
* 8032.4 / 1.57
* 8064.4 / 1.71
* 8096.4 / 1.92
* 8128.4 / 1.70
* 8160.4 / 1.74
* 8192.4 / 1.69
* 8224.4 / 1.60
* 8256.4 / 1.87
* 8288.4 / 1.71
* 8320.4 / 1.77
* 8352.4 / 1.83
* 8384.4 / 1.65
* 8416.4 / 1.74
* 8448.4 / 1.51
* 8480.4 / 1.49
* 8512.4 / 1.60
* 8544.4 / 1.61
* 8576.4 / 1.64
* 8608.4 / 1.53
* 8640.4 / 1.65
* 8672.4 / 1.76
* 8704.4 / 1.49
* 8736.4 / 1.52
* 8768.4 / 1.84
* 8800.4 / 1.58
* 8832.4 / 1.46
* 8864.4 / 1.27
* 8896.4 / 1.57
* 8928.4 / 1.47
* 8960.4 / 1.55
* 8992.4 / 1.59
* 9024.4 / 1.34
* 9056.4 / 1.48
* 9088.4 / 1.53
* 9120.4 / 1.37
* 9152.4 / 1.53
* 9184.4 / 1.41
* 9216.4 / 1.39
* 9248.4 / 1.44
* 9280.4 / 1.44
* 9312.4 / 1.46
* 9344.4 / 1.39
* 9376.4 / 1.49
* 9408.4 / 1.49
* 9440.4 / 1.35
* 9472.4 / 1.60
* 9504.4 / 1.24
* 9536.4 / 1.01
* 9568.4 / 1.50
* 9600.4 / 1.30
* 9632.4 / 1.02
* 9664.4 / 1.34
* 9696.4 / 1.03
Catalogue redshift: 0.036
